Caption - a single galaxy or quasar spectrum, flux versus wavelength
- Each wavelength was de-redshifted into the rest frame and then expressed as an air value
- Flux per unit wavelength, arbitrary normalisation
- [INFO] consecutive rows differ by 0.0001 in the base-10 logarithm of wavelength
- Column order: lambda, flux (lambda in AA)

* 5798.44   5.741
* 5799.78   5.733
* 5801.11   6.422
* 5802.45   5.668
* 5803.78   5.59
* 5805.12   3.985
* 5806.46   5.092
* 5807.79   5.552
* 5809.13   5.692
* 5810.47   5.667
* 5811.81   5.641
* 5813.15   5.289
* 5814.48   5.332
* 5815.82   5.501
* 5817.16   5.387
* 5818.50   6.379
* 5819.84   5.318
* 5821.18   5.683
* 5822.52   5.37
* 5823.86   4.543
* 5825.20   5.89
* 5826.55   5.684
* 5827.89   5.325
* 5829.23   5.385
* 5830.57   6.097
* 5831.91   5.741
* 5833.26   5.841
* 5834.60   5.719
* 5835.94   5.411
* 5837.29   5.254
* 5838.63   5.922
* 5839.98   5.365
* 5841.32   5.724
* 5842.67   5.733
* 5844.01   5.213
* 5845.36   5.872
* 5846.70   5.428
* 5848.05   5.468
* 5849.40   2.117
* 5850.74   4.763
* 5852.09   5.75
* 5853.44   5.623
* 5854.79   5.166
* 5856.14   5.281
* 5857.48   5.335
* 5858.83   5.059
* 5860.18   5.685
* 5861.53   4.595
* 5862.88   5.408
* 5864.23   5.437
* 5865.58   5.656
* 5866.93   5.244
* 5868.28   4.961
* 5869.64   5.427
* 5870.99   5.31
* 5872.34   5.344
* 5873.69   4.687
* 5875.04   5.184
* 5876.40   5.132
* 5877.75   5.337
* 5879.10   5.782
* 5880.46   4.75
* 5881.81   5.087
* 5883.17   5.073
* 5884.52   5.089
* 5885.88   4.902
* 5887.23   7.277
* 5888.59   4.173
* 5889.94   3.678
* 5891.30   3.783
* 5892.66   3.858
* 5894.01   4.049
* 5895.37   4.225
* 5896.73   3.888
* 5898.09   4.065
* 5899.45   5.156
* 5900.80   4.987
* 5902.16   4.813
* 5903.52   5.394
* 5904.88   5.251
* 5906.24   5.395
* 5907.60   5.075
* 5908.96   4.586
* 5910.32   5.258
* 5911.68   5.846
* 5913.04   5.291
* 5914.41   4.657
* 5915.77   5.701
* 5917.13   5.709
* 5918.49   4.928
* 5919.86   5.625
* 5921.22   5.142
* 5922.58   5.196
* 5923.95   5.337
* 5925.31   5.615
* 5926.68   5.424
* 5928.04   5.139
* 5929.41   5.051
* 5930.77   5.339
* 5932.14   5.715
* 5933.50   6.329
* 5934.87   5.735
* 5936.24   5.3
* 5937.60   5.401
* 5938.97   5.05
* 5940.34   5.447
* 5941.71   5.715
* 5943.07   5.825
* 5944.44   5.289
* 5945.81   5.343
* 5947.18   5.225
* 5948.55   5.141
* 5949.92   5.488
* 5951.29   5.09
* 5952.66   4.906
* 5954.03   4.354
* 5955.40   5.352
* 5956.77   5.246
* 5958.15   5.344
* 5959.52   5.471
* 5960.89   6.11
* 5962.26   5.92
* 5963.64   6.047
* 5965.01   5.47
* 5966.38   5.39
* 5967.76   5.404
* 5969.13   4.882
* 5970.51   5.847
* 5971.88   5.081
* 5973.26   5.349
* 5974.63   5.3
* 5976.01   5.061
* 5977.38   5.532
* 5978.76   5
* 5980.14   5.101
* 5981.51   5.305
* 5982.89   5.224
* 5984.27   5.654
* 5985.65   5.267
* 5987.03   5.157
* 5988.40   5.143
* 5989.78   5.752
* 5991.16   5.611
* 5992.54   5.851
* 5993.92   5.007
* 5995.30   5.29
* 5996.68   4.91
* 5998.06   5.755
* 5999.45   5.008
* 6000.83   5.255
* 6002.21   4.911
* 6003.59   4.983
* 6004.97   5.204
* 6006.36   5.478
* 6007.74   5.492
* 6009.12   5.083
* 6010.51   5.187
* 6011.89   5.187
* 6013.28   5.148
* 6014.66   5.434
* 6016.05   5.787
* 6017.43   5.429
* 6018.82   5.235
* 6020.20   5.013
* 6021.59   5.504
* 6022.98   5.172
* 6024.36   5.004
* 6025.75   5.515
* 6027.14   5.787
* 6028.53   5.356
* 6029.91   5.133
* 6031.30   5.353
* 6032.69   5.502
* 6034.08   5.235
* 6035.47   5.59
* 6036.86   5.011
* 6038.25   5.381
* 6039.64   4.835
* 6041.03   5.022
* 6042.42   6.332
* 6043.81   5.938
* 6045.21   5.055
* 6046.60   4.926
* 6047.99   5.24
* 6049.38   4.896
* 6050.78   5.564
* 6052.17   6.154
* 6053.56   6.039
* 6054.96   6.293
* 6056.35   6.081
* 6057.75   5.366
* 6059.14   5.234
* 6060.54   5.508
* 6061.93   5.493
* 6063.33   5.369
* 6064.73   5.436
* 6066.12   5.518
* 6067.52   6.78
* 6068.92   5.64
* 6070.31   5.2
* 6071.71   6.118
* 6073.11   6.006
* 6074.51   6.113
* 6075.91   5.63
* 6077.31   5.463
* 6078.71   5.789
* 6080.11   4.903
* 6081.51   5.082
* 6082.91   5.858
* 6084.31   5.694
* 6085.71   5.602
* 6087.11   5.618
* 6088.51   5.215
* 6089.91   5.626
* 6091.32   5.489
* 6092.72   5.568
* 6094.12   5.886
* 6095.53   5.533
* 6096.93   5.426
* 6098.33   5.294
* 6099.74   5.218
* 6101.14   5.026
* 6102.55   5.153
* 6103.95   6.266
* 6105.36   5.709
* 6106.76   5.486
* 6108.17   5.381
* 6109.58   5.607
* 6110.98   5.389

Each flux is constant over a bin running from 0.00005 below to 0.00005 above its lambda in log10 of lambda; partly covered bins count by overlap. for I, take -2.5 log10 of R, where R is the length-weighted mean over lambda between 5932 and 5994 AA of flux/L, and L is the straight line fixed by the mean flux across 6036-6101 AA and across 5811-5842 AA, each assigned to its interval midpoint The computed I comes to 0.03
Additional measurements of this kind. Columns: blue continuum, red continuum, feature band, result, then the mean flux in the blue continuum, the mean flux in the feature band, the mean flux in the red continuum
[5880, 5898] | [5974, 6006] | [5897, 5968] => -0.09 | 4.58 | 5.32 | 5.27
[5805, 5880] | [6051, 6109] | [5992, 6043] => 0.05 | 5.36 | 5.3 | 5.62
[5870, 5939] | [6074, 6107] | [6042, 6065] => -0.03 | 5.1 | 5.58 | 5.53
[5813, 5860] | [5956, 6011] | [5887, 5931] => 0.09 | 5.4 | 4.97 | 5.35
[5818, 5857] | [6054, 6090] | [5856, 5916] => 0.09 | 5.41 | 5.02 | 5.64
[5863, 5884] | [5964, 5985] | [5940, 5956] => 0.01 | 5.23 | 5.26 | 5.32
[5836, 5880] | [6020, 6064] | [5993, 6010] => 0.04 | 5.26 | 5.21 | 5.44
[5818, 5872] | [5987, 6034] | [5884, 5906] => 0.15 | 5.38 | 4.67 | 5.31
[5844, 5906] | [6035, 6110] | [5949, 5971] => -0.03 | 4.99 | 5.39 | 5.55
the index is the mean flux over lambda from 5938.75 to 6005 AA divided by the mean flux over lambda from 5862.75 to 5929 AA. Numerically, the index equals 1.05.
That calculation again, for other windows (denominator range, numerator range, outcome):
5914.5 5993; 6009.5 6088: 1.02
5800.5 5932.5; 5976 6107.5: 1.04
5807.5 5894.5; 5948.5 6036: 1.01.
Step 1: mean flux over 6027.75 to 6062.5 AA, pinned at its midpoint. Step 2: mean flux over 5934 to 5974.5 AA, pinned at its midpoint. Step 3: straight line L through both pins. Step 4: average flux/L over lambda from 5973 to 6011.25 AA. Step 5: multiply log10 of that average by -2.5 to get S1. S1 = 0.03 mag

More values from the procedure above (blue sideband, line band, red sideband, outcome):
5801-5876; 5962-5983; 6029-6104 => 0.020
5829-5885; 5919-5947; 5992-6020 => -0.032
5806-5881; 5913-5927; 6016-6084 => 0.019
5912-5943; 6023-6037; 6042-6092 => 0.041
